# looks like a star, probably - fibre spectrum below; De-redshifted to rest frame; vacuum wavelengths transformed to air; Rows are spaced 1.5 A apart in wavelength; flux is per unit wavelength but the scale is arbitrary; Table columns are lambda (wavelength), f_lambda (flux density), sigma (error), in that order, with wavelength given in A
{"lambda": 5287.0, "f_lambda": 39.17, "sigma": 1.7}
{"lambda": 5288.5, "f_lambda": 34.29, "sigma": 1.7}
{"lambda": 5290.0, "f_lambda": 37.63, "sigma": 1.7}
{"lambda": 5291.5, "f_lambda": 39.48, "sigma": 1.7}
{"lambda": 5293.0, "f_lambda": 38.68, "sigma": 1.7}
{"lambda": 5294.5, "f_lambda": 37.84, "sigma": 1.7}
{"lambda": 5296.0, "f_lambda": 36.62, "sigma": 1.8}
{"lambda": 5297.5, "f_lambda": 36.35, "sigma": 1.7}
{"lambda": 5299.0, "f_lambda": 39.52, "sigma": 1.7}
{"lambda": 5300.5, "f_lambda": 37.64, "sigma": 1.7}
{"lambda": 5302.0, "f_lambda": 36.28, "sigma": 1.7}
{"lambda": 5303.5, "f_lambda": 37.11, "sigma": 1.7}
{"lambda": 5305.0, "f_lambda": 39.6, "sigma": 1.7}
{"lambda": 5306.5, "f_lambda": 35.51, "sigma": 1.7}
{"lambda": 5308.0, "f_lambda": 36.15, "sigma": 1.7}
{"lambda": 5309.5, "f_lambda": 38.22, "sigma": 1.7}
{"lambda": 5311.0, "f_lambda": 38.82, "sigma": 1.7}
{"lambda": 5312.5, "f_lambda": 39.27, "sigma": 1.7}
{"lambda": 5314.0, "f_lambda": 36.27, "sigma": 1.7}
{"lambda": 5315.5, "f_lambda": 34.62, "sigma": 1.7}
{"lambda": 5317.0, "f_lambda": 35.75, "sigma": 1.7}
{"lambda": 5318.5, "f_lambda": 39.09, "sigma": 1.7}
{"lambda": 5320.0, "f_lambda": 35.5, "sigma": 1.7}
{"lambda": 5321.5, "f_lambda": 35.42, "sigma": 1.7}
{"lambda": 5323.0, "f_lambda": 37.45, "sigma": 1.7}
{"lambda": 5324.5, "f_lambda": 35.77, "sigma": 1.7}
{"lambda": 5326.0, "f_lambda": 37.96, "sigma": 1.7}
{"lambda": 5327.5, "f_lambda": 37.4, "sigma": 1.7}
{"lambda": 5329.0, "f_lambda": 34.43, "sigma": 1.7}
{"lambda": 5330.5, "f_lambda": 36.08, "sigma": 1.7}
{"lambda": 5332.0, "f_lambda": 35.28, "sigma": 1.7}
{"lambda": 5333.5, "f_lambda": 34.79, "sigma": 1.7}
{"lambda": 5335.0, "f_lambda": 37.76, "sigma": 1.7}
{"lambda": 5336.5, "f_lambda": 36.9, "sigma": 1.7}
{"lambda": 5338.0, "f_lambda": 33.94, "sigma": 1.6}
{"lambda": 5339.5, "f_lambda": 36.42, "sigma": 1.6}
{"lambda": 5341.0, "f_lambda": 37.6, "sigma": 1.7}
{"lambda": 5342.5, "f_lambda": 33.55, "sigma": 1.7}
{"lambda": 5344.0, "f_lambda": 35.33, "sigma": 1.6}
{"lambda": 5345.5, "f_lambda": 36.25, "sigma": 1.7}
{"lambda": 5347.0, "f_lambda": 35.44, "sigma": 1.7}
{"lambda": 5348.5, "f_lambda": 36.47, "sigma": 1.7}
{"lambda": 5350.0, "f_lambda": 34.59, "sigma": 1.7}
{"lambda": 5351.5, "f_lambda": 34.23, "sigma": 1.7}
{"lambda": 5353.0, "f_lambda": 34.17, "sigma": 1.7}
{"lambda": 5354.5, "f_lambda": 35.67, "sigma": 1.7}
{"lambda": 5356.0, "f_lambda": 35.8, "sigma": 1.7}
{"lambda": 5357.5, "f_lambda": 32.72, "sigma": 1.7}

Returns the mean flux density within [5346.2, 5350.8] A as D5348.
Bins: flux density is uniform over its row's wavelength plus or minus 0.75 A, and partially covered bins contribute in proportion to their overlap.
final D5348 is 35.5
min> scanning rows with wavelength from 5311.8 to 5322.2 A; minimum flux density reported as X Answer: 34.62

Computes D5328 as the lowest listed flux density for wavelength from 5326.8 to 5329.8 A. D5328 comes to 34.43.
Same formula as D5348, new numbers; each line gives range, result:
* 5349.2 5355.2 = 34.7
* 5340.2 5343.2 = 35.6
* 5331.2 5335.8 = 36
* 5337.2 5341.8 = 36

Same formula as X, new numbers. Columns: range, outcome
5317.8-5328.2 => 35.42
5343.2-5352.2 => 34.23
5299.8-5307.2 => 35.51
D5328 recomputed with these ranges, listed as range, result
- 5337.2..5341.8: 33.94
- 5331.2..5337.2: 34.79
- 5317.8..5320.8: 35.5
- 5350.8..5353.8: 34.17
